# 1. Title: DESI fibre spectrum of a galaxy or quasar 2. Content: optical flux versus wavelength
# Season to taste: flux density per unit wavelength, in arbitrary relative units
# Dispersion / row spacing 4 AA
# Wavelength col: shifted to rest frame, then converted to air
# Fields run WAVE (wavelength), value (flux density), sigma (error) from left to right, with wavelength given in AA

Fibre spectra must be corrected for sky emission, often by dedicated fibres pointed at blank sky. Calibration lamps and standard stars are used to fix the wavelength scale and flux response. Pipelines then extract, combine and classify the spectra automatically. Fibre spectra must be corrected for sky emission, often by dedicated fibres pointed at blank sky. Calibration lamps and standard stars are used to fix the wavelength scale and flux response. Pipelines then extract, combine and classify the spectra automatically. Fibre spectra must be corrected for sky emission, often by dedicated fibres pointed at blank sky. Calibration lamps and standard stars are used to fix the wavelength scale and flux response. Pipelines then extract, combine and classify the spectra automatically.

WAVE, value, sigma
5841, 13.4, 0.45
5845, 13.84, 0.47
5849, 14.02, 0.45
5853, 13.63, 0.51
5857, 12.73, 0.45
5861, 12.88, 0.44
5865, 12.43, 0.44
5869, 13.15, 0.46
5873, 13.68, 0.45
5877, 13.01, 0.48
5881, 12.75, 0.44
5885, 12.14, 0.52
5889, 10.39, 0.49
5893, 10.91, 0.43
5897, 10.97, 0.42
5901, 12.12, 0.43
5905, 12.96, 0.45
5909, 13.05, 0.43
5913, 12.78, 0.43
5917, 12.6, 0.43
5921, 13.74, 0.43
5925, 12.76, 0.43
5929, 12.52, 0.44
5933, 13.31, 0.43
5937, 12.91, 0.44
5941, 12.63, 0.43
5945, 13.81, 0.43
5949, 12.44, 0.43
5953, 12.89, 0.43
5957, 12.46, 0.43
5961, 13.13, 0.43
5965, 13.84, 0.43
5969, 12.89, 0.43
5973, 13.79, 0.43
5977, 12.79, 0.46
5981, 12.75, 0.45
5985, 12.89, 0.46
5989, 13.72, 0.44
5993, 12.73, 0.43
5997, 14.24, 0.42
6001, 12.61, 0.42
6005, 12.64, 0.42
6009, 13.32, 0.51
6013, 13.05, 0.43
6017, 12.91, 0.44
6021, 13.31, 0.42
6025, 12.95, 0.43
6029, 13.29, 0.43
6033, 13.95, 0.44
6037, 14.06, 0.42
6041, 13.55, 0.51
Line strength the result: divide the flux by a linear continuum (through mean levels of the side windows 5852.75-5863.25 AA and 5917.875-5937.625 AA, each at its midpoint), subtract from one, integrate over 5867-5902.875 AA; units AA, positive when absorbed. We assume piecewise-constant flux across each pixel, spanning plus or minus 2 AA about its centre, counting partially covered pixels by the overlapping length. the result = 2.40 AA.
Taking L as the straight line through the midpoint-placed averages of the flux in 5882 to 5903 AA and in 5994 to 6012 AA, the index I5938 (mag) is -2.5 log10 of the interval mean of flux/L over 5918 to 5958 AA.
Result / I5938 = -0.073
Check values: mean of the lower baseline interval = 11.4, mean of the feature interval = 13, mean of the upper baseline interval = 13.2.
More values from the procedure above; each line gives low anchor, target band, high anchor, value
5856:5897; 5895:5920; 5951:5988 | 0.01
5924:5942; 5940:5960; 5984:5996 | 0.01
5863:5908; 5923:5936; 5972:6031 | -0.02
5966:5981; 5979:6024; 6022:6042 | 0.02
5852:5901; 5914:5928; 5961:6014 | -0.03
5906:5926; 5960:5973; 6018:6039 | -0.01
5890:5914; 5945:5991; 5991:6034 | -0.03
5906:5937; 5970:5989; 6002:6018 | -0.01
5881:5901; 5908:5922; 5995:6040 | -0.11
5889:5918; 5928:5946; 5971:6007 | -0.05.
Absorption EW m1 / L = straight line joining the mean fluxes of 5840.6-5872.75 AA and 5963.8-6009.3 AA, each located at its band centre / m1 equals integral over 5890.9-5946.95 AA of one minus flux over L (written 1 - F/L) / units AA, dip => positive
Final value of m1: 2.5 AA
